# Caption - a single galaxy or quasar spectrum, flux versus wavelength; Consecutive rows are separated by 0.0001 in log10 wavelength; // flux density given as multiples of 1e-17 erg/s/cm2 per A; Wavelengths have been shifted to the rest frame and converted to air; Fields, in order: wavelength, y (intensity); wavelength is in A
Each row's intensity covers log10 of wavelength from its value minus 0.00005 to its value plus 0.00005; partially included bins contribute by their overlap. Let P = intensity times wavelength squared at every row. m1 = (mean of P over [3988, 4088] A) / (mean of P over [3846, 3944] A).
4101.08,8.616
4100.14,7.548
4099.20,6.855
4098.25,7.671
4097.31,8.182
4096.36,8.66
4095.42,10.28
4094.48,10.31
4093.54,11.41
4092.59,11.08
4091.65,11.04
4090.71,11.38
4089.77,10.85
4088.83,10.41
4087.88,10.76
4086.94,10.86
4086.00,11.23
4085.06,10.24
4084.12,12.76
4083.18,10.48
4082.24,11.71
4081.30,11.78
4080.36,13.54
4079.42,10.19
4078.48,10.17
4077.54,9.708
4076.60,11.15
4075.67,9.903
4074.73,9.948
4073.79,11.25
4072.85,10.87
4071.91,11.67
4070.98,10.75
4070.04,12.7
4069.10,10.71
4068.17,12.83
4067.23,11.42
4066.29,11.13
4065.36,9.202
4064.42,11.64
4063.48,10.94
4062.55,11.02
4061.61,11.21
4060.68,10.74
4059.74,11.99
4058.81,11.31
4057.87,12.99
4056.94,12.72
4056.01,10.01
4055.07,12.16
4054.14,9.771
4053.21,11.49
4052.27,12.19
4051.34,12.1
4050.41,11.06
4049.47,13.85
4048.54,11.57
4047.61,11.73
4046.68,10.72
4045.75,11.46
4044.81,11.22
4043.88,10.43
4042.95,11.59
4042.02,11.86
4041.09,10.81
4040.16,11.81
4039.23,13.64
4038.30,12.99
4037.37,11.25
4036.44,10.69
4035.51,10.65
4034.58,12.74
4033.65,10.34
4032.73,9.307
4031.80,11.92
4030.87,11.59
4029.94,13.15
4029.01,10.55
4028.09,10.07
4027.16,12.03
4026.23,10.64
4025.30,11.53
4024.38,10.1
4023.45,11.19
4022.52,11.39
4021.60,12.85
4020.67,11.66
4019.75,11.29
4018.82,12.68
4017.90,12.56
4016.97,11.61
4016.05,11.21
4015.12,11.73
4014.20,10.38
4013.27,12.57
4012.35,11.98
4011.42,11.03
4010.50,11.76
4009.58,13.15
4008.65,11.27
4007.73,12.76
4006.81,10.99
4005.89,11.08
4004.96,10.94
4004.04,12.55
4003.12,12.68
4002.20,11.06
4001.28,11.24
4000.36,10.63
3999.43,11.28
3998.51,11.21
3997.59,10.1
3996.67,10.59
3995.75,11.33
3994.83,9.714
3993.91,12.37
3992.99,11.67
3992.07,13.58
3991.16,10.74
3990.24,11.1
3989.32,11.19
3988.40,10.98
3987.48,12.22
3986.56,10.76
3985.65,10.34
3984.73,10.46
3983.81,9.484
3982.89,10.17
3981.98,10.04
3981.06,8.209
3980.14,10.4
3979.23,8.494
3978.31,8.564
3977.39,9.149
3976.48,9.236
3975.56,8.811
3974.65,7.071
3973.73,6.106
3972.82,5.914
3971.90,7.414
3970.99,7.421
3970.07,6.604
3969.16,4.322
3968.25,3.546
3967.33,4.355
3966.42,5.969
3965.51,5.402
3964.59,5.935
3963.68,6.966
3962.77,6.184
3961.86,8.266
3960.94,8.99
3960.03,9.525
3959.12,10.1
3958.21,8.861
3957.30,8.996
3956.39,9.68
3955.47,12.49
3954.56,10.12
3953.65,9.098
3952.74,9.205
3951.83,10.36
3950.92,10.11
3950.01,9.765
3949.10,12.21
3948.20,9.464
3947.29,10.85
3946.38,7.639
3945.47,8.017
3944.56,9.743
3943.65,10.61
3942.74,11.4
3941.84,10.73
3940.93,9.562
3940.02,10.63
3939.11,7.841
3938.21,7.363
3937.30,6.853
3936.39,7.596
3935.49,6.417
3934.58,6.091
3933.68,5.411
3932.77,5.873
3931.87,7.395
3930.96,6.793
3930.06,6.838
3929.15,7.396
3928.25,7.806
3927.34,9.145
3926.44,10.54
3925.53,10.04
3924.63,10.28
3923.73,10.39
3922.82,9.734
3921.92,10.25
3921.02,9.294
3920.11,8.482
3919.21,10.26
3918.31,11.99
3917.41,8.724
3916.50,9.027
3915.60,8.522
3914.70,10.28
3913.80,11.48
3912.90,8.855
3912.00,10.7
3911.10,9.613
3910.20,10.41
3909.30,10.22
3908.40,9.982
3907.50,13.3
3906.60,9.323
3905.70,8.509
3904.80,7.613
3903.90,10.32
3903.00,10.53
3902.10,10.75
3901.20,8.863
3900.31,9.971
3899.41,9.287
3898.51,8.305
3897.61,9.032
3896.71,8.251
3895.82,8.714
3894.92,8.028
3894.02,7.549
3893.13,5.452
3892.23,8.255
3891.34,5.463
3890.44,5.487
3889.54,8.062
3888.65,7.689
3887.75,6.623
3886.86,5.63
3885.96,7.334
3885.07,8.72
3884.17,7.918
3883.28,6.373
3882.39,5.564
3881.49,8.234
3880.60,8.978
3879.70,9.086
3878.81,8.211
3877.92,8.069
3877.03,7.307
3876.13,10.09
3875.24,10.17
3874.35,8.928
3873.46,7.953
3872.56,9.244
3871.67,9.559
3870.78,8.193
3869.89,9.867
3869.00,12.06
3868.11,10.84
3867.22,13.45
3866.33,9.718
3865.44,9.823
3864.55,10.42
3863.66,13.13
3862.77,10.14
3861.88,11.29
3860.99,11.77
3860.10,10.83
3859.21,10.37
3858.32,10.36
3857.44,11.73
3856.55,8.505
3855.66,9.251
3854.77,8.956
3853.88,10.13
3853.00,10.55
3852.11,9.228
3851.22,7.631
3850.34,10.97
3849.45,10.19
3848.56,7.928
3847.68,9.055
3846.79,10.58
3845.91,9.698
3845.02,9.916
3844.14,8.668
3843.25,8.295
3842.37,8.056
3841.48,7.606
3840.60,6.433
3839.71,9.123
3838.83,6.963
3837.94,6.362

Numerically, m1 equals 1.35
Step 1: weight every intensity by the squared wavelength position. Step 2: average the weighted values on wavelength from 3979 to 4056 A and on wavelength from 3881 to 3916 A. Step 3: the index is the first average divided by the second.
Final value 1.40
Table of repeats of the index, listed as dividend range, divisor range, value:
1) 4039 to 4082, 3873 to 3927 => 1.38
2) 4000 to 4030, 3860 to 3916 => 1.36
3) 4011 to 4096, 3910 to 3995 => 1.33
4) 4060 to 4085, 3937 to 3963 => 1.24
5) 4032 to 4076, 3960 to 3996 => 1.36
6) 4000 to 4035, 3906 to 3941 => 1.35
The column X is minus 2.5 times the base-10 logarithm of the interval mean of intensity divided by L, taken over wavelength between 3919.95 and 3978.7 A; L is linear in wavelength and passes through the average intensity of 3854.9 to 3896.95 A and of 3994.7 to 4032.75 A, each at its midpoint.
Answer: 0.22 mag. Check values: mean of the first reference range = 8.91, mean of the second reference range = 11.5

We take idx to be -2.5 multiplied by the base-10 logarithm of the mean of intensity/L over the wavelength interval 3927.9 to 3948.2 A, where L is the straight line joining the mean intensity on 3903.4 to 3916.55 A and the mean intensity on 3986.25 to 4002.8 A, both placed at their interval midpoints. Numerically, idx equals 0.26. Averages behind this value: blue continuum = 9.91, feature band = 8.16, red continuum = 11.2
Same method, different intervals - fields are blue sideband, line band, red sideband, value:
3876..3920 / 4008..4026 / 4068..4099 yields -0.167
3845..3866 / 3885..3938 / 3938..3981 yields 0.073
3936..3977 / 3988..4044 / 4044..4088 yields -0.156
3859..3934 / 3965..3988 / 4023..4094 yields 0.258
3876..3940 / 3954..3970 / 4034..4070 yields 0.254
